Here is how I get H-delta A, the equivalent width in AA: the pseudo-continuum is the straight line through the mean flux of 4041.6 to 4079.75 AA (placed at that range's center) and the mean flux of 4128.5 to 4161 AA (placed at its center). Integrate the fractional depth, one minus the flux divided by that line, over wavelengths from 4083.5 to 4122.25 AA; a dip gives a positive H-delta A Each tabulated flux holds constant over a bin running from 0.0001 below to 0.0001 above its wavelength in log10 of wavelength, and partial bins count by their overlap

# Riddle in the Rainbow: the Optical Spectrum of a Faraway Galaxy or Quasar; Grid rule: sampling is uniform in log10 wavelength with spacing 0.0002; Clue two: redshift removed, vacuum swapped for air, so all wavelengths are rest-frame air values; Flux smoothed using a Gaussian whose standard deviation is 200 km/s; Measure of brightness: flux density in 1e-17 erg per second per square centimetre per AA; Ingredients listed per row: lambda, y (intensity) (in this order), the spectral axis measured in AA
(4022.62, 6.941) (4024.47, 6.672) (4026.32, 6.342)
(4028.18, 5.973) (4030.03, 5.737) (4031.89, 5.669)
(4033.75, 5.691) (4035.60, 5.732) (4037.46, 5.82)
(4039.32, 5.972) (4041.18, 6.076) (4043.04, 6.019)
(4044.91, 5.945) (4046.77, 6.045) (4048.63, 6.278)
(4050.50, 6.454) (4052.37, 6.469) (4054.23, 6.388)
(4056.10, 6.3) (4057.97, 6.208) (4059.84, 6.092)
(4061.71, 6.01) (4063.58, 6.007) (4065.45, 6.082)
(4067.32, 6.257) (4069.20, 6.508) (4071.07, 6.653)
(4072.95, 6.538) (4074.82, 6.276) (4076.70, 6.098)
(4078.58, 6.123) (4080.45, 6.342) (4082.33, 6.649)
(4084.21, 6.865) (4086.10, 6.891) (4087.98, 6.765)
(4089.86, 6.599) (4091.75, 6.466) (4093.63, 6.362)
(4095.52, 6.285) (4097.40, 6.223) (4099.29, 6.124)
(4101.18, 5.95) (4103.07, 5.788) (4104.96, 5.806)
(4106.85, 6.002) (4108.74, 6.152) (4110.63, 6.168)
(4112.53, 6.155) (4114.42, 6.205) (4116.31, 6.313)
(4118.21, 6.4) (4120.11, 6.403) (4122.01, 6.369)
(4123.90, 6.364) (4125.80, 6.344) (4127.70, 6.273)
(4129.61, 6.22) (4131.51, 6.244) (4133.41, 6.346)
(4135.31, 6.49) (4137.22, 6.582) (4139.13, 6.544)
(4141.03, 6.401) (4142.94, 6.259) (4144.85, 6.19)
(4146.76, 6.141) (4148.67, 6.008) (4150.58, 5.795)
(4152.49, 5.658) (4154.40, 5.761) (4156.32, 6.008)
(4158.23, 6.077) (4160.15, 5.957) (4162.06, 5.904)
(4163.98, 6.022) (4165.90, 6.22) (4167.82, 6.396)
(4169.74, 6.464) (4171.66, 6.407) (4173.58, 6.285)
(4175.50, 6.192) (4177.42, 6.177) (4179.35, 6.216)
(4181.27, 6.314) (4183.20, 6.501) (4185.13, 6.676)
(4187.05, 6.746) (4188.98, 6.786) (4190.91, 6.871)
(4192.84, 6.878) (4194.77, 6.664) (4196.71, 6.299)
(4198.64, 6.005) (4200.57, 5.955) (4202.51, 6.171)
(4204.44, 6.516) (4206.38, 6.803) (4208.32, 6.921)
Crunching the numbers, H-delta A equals -0.6 AA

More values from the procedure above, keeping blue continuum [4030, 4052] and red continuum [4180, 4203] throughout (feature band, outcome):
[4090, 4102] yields -0.2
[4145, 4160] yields 1.0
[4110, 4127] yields -0.2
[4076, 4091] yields -1.0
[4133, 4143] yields -0.2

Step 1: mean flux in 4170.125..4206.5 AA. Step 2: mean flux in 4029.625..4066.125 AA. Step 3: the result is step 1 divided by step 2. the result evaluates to 1.06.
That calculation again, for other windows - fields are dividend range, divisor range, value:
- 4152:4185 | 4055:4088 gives 0.97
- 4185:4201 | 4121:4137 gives 1.03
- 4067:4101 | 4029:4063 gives 1.06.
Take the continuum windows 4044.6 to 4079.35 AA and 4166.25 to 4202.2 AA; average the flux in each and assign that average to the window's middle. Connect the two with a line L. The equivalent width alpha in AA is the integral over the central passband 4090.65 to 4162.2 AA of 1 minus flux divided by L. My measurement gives 1.9 AA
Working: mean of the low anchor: 6.25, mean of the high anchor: 6.43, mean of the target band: 6.18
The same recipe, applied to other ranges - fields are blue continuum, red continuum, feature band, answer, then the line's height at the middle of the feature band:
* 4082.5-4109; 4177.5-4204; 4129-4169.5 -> 1.5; 6.4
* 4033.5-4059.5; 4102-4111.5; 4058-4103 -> -2.3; 6.04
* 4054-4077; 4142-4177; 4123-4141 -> -0.7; 6.15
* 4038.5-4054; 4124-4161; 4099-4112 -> 0.4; 6.17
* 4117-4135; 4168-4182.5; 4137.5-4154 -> 0.5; 6.32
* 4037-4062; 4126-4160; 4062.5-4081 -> -0.4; 6.16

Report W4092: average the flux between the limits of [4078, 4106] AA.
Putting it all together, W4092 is 6.35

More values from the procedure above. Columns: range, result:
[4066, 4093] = 6.49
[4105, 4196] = 6.28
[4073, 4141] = 6.32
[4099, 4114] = 6.02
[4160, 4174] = 6.22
